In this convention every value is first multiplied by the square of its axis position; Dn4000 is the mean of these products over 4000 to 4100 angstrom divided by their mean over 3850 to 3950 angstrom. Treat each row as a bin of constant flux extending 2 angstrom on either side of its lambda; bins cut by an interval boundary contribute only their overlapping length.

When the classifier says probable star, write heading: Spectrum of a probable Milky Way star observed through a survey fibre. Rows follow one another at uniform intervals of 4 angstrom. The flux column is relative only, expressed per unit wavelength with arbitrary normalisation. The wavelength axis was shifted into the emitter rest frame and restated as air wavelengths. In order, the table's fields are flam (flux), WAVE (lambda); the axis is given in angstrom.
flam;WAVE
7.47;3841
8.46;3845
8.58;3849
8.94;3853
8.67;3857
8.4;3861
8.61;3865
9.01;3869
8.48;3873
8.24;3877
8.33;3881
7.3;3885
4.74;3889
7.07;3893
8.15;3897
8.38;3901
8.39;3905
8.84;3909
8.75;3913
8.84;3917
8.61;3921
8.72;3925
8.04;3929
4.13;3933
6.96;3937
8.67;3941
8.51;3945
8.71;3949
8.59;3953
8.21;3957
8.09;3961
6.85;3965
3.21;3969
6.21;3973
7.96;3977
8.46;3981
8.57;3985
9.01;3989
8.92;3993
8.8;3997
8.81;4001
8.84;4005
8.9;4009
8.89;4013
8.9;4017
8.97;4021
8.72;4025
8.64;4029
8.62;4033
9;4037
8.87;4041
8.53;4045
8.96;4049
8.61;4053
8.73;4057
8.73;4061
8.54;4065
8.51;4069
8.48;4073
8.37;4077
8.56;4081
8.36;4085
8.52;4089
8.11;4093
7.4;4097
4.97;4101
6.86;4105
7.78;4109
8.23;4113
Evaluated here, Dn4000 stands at 1.15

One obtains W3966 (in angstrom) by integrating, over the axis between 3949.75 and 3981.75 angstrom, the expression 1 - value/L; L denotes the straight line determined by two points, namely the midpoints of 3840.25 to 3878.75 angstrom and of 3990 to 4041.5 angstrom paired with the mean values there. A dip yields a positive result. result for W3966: 5.6 angstrom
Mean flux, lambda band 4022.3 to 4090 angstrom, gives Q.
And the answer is 8.64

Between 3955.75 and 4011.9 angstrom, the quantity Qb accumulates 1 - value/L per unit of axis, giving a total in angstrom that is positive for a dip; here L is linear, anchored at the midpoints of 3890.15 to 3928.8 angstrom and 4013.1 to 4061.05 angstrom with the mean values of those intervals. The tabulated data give 4.3 angstrom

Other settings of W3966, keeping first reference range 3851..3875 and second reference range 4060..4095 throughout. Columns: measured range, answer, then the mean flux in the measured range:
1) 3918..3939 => 3.05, 7.37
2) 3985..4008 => -0.83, 8.85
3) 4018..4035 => -0.47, 8.75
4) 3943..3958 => 0.12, 8.52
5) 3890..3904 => 1.57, 7.68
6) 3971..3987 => 1.42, 7.8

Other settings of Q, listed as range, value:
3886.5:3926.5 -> 8.03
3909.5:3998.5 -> 7.87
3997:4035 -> 8.81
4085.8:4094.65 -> 8.33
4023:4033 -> 8.67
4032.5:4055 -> 8.77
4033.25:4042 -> 8.88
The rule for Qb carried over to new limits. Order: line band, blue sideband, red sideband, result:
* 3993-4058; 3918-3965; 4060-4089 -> -4.1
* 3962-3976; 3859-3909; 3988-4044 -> 4.5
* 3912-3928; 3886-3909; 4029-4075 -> -2.2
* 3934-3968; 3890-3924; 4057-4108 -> 1.6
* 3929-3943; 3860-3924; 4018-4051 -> 2.6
